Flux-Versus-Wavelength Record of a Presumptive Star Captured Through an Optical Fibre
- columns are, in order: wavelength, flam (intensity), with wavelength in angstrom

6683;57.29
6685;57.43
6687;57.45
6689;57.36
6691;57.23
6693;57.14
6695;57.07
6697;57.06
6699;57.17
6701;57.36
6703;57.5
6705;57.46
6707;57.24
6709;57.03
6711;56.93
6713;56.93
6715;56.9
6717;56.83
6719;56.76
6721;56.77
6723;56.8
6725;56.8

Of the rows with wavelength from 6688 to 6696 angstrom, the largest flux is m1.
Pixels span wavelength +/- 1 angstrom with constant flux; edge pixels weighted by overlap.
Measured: 57.36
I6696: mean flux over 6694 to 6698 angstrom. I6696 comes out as 57.1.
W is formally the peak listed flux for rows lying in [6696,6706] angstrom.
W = 57.5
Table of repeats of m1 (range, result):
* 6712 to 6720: 56.93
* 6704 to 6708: 57.46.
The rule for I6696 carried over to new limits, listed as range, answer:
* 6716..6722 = 56.8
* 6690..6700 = 57.1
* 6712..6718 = 56.9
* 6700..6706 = 57.4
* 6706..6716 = 57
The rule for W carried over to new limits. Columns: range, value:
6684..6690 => 57.45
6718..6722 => 56.77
